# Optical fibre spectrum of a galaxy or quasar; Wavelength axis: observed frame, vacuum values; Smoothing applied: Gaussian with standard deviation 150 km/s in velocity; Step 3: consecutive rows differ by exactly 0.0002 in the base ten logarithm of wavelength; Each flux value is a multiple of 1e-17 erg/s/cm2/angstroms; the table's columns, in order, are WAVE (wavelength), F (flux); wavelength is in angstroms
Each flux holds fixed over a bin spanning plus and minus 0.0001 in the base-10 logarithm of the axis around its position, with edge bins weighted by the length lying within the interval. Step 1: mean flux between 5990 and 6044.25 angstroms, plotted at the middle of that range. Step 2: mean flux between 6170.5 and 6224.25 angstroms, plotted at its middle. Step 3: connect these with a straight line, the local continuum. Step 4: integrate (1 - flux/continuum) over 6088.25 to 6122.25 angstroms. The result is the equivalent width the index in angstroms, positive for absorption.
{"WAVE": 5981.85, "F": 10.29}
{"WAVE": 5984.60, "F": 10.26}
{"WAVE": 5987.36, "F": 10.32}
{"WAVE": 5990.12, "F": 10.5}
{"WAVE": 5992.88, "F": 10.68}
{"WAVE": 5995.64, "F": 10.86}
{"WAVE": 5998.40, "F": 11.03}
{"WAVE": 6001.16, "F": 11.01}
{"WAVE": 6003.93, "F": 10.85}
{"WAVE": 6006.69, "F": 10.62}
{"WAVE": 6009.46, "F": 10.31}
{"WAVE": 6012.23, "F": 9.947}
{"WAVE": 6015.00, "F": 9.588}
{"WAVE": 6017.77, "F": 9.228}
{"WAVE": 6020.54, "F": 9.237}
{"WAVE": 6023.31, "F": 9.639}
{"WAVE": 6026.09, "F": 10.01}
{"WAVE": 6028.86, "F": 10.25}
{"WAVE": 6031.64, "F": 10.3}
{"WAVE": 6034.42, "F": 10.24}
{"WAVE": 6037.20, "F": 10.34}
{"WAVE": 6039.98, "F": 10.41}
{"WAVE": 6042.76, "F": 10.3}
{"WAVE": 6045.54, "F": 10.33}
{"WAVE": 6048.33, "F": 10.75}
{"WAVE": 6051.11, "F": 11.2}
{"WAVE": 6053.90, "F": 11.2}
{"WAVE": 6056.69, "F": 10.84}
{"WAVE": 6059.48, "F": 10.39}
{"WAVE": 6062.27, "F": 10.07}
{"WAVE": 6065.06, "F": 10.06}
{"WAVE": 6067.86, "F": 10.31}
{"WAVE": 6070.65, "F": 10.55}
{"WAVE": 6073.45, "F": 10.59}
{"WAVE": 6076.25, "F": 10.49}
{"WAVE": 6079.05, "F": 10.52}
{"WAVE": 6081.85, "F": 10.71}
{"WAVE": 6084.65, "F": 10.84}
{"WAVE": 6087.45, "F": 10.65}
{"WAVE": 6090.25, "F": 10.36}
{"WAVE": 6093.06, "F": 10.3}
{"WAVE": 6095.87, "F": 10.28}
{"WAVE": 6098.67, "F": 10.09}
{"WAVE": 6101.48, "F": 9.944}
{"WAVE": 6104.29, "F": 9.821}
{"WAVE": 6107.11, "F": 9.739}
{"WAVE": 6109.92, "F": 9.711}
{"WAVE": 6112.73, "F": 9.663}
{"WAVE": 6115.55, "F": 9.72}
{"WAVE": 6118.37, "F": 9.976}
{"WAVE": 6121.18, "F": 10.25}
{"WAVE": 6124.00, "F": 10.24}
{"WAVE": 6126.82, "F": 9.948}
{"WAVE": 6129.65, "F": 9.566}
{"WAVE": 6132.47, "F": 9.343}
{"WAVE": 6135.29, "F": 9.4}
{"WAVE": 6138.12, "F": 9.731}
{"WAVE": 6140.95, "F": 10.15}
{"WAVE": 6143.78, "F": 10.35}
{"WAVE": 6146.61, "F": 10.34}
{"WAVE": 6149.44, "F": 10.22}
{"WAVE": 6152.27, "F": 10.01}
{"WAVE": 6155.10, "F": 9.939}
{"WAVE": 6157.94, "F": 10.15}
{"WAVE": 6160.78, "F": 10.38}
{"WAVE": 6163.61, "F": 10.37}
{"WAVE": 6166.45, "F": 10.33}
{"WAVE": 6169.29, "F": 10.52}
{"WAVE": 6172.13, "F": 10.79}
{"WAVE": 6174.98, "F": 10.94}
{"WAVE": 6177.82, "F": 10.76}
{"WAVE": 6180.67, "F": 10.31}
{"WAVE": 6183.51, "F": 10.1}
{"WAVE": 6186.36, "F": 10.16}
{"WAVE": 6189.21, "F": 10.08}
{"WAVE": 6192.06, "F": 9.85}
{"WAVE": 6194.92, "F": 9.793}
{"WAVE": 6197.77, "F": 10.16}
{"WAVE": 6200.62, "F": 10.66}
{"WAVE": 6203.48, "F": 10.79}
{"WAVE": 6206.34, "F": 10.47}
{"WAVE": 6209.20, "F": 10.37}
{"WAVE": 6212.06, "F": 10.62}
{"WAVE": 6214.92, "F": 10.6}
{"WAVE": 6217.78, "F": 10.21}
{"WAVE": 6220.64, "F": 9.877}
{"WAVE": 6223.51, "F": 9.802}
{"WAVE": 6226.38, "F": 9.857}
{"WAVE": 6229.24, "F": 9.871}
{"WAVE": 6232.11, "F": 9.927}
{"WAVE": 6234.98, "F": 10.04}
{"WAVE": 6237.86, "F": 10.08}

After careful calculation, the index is 1.0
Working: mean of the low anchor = 10.3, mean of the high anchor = 10.3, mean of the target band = 10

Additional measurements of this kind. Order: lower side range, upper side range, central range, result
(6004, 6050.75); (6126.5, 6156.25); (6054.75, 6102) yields -1.8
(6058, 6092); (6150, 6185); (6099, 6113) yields 0.8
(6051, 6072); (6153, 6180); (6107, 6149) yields 2.4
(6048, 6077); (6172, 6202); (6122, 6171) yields 1.6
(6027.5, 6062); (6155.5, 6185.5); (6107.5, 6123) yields 0.9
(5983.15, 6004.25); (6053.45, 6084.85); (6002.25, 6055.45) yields 1.7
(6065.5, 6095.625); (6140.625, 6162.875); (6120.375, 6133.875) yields 0.6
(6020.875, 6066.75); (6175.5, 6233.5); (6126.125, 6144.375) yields 0.9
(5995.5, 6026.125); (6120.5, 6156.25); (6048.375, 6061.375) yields -1.0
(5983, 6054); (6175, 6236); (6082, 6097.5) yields -0.3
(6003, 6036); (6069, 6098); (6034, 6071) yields -0.8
